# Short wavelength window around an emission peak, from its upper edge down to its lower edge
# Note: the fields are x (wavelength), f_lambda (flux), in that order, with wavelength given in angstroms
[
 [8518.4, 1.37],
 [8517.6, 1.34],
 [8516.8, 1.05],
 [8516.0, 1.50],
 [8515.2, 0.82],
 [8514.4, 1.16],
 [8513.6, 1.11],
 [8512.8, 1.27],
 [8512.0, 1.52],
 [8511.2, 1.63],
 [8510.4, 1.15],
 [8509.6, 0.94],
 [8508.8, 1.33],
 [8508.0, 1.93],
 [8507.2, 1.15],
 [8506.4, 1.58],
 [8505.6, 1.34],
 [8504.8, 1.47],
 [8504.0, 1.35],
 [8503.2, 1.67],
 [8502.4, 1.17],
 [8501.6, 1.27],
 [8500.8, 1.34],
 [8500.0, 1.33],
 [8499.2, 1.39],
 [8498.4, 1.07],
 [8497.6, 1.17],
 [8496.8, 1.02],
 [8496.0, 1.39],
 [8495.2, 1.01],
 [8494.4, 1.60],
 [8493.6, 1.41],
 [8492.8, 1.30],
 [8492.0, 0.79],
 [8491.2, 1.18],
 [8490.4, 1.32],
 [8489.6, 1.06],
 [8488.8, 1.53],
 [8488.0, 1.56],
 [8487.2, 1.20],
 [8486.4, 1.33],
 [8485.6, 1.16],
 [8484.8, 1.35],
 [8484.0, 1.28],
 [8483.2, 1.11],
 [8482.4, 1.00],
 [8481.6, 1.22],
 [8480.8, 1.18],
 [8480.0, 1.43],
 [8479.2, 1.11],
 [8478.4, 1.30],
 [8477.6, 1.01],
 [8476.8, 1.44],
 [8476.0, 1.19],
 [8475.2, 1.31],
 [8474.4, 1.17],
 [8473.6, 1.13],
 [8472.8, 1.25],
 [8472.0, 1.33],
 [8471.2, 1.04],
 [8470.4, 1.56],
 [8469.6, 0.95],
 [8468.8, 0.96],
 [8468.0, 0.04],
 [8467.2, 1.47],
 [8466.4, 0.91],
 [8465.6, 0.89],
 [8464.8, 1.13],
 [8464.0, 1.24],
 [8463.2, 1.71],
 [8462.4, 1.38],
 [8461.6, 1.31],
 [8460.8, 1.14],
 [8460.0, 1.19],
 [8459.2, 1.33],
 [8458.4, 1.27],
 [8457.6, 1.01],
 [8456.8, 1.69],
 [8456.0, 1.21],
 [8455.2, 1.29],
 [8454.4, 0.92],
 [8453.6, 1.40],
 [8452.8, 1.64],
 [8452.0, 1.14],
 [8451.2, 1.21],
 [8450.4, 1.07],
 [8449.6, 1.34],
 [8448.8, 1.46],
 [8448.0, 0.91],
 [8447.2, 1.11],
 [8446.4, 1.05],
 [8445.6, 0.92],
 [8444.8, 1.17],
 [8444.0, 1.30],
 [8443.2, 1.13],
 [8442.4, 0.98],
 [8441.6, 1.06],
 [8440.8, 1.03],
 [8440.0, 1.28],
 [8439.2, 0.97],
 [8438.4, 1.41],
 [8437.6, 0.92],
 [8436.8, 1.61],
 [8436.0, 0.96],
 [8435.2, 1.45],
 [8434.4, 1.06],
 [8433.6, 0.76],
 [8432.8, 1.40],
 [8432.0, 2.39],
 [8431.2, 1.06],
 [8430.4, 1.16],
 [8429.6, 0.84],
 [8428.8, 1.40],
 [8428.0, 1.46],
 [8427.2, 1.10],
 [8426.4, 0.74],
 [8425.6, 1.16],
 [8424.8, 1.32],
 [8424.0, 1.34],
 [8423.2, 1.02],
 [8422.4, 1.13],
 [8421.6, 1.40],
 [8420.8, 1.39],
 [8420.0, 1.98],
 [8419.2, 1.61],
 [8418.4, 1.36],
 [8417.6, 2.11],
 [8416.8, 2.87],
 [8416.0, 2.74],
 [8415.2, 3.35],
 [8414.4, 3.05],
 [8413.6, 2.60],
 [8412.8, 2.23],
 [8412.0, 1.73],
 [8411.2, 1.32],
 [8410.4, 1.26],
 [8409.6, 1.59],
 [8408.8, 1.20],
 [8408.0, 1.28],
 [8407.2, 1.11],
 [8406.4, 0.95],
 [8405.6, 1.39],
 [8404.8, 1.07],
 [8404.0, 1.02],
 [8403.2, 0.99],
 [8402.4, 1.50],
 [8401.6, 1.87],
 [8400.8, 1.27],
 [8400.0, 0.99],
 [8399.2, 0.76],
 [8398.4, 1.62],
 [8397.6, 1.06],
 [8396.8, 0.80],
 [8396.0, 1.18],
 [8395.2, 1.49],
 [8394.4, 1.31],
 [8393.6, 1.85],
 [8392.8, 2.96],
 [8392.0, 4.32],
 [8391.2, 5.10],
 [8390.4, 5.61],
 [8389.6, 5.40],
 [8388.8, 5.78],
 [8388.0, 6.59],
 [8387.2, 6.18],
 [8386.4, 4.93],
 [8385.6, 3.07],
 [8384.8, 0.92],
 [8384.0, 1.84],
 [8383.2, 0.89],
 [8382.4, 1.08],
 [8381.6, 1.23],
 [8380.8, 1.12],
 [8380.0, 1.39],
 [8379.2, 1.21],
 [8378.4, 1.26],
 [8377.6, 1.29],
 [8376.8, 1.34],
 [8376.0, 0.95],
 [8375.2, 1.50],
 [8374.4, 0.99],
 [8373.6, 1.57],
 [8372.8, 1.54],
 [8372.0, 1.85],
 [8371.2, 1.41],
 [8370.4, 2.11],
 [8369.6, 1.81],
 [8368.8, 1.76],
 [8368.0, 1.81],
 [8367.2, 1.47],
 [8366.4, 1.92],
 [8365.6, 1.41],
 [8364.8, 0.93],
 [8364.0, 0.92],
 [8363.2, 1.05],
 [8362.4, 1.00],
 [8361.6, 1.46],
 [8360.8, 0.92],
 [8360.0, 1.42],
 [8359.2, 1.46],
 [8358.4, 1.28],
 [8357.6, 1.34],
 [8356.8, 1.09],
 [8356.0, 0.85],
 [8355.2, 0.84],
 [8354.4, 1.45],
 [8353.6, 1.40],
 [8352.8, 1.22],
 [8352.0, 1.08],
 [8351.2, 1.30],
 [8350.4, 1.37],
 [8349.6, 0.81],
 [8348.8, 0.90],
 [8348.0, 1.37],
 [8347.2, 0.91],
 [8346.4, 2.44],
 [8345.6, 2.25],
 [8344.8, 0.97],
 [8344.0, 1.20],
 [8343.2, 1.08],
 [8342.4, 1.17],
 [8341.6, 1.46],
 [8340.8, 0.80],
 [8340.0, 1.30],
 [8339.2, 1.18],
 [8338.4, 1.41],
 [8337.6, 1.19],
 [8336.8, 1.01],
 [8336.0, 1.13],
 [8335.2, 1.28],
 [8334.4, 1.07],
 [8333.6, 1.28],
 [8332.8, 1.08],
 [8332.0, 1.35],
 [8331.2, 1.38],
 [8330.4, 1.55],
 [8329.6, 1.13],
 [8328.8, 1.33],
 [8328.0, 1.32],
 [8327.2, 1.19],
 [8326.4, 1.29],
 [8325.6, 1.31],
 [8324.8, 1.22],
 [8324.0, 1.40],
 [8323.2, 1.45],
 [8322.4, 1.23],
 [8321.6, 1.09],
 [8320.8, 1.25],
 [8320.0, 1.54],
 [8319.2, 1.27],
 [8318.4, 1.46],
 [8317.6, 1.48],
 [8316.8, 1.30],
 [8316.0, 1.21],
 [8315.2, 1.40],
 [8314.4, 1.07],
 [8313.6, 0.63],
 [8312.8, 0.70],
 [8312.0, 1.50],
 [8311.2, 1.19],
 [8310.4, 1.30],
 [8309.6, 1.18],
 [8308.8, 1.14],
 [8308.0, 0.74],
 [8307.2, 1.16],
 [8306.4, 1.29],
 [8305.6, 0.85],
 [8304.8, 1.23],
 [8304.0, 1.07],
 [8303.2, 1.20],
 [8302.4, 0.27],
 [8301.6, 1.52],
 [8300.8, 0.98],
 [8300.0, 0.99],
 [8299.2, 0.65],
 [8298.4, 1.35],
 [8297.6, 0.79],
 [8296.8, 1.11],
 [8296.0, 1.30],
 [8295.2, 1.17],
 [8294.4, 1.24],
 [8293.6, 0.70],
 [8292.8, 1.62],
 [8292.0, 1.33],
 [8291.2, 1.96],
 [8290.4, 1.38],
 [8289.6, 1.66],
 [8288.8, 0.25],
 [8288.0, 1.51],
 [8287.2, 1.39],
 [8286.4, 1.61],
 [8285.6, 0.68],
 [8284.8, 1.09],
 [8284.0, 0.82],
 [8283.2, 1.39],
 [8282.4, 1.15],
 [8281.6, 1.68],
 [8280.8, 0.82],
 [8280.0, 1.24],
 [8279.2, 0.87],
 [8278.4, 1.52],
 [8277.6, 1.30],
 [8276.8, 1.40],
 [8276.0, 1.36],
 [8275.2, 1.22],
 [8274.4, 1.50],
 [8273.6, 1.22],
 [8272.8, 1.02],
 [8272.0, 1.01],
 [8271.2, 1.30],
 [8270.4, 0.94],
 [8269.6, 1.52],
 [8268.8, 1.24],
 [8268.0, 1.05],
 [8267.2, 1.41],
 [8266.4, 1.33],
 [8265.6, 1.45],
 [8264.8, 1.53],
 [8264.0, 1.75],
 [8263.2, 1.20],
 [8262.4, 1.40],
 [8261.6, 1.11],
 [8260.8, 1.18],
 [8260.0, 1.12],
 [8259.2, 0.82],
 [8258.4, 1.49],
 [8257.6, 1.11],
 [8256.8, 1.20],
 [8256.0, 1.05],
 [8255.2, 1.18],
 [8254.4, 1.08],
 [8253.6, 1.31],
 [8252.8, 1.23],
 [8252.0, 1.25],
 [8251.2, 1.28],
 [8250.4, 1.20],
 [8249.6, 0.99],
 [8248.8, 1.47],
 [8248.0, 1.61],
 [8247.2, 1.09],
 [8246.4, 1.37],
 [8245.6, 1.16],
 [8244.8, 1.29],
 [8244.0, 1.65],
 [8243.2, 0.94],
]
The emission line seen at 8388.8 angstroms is H-alpha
